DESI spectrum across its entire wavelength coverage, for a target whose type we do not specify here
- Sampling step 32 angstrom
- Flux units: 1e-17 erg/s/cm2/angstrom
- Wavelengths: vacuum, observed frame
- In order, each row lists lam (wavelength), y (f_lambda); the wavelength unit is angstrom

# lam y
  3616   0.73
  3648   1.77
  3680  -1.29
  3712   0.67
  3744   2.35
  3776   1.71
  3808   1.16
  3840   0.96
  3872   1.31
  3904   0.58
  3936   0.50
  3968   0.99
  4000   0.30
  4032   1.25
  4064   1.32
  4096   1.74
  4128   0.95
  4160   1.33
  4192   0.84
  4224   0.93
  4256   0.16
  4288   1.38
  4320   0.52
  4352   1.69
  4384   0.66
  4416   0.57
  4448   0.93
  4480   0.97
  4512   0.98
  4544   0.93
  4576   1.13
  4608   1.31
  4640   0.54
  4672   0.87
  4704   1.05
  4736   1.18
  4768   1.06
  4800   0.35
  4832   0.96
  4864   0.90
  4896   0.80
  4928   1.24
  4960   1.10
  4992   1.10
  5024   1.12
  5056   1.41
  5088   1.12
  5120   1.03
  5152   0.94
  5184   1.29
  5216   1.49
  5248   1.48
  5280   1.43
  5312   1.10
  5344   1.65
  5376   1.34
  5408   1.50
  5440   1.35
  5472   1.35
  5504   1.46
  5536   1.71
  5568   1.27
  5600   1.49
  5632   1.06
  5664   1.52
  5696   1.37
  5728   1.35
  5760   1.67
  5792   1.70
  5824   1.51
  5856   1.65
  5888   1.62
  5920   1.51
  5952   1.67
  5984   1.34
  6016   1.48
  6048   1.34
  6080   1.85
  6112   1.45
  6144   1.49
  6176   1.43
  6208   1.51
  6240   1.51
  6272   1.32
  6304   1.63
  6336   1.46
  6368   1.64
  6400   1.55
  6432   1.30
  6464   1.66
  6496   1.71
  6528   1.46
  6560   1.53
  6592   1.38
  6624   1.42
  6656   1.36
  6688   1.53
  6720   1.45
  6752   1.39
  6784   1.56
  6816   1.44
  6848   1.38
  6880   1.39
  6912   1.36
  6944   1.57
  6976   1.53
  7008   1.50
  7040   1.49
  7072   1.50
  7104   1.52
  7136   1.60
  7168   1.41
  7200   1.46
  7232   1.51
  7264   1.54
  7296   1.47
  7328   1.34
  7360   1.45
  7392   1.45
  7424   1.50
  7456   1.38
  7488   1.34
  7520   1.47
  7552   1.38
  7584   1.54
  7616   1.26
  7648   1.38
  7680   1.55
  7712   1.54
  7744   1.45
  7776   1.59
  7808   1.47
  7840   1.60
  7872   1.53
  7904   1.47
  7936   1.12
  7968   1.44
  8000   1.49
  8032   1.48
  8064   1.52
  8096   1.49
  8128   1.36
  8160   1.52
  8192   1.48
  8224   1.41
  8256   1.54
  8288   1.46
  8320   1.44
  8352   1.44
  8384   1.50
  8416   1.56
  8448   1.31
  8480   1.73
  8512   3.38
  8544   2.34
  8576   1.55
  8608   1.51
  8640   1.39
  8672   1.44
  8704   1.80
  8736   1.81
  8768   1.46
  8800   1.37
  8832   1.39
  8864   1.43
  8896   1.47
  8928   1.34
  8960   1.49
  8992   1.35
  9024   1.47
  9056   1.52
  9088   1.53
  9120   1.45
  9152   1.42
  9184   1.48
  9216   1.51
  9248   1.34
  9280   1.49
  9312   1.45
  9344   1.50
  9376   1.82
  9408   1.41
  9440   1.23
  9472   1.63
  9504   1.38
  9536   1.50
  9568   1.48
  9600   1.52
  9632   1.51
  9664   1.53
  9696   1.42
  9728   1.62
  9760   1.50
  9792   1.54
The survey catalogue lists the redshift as 0.30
